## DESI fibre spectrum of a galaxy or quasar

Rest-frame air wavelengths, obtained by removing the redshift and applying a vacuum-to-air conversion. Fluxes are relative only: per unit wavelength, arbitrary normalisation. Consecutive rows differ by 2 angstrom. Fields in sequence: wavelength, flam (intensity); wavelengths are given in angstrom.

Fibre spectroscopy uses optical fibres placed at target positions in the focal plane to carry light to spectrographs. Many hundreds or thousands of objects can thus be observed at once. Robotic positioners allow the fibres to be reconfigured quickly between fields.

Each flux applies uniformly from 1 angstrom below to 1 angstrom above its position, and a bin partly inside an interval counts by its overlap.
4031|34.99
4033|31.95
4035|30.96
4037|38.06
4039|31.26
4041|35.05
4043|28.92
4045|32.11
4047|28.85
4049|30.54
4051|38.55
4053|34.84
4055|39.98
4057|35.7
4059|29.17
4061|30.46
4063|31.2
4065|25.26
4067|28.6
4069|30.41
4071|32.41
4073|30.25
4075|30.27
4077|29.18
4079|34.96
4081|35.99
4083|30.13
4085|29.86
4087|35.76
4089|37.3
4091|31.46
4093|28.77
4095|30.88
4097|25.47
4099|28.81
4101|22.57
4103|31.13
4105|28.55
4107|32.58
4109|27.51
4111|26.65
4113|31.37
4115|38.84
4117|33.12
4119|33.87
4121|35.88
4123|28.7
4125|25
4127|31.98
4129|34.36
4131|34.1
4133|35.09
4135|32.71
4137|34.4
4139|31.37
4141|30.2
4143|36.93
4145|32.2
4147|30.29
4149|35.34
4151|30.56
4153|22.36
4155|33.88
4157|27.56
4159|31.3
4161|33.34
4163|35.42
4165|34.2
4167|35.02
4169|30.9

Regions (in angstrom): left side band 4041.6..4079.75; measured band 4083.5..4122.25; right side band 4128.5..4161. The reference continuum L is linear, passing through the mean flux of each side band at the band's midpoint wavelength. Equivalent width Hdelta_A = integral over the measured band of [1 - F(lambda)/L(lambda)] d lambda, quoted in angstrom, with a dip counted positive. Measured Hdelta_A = 1.0 angstrom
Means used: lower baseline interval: 31.7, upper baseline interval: 32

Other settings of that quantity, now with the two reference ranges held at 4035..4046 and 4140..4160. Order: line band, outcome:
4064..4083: 0.9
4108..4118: 0.1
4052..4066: 0.1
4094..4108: 1.5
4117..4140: -0.8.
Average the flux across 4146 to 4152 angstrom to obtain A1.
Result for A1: 32.1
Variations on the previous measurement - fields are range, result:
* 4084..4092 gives 33.6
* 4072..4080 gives 31.2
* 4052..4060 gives 34.9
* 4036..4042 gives 34.8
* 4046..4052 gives 32.6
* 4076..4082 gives 33.4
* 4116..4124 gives 32.9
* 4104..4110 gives 29.5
